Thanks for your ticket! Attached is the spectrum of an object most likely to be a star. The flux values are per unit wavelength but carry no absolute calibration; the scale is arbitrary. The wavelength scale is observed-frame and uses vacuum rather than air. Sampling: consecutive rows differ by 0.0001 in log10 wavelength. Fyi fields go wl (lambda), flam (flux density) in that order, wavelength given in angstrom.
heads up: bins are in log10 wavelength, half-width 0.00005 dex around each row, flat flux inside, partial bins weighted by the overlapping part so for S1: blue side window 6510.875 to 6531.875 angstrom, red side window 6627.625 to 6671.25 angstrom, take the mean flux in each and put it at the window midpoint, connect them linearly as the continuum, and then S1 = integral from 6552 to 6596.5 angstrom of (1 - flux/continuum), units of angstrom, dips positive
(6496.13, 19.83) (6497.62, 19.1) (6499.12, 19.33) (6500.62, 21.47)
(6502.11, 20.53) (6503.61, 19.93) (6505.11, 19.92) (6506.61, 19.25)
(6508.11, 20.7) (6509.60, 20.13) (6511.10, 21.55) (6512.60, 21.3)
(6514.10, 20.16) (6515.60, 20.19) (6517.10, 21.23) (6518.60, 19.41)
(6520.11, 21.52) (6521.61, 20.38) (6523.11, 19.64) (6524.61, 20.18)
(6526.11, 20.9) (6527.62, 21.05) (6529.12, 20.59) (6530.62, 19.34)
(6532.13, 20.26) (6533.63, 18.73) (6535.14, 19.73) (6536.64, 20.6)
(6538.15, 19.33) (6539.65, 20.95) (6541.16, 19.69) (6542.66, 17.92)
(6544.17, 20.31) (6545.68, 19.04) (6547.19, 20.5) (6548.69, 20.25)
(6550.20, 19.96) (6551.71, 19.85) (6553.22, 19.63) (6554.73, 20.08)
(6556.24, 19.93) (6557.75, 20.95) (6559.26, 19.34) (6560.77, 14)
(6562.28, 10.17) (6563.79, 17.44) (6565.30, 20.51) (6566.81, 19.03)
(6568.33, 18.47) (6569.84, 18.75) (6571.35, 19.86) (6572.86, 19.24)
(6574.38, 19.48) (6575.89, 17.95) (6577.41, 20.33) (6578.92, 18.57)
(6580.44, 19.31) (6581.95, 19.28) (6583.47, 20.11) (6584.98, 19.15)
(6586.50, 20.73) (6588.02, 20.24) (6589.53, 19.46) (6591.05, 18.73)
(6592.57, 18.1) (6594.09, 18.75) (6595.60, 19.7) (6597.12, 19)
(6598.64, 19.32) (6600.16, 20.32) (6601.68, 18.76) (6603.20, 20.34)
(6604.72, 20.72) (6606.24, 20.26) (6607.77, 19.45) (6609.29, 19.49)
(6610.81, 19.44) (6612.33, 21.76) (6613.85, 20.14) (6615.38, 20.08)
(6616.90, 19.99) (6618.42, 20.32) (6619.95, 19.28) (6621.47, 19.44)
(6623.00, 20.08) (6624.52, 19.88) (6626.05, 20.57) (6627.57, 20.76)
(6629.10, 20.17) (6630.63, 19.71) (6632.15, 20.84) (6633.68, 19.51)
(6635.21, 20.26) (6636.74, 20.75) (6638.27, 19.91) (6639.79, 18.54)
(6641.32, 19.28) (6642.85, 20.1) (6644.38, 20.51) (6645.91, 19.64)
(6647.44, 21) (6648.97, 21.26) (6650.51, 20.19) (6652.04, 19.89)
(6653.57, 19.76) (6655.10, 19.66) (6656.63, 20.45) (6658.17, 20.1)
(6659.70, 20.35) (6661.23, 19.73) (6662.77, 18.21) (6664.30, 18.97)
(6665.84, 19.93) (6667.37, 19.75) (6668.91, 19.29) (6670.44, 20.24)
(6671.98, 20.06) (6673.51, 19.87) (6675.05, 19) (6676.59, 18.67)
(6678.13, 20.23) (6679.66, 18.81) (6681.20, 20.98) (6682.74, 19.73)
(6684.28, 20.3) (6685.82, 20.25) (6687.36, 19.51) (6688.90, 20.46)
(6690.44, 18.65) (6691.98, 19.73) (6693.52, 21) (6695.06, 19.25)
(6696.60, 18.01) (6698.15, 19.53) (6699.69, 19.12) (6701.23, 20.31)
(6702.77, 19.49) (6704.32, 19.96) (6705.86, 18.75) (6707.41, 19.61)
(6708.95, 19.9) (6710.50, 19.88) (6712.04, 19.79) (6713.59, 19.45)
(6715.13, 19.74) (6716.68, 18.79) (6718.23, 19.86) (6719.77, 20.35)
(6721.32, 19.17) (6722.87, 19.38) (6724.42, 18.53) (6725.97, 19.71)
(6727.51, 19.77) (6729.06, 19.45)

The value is 3.0 angstrom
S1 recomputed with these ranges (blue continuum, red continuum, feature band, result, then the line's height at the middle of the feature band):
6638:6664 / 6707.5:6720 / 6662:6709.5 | 0.5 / 19.8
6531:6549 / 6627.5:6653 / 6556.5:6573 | 1.5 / 19.8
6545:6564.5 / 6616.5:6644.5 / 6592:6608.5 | -0.1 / 19.4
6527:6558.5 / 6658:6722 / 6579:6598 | 0.5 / 19.8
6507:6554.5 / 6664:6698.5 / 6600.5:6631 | -0.2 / 19.9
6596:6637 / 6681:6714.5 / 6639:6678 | 0.1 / 19.8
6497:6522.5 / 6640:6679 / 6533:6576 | 2.5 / 20.2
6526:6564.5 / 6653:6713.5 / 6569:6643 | -1.1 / 19.4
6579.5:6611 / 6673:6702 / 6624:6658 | -0.9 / 19.6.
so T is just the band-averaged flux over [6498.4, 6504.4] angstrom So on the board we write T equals 20.3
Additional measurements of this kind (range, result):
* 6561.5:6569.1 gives 17.1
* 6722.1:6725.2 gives 18.9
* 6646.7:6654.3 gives 20.4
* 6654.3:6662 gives 20.1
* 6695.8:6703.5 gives 19.3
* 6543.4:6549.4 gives 20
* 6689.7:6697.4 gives 19.3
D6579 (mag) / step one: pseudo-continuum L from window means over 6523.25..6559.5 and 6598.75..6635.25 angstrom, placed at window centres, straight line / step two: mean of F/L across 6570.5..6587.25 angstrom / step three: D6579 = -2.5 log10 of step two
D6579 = 0.03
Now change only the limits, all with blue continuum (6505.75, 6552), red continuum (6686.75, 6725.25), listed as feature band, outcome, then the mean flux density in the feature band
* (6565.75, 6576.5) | 0.05 mag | 19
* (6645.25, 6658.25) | -0.03 mag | 20.2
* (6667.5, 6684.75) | -0.01 mag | 19.7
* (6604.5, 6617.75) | -0.01 mag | 20.1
